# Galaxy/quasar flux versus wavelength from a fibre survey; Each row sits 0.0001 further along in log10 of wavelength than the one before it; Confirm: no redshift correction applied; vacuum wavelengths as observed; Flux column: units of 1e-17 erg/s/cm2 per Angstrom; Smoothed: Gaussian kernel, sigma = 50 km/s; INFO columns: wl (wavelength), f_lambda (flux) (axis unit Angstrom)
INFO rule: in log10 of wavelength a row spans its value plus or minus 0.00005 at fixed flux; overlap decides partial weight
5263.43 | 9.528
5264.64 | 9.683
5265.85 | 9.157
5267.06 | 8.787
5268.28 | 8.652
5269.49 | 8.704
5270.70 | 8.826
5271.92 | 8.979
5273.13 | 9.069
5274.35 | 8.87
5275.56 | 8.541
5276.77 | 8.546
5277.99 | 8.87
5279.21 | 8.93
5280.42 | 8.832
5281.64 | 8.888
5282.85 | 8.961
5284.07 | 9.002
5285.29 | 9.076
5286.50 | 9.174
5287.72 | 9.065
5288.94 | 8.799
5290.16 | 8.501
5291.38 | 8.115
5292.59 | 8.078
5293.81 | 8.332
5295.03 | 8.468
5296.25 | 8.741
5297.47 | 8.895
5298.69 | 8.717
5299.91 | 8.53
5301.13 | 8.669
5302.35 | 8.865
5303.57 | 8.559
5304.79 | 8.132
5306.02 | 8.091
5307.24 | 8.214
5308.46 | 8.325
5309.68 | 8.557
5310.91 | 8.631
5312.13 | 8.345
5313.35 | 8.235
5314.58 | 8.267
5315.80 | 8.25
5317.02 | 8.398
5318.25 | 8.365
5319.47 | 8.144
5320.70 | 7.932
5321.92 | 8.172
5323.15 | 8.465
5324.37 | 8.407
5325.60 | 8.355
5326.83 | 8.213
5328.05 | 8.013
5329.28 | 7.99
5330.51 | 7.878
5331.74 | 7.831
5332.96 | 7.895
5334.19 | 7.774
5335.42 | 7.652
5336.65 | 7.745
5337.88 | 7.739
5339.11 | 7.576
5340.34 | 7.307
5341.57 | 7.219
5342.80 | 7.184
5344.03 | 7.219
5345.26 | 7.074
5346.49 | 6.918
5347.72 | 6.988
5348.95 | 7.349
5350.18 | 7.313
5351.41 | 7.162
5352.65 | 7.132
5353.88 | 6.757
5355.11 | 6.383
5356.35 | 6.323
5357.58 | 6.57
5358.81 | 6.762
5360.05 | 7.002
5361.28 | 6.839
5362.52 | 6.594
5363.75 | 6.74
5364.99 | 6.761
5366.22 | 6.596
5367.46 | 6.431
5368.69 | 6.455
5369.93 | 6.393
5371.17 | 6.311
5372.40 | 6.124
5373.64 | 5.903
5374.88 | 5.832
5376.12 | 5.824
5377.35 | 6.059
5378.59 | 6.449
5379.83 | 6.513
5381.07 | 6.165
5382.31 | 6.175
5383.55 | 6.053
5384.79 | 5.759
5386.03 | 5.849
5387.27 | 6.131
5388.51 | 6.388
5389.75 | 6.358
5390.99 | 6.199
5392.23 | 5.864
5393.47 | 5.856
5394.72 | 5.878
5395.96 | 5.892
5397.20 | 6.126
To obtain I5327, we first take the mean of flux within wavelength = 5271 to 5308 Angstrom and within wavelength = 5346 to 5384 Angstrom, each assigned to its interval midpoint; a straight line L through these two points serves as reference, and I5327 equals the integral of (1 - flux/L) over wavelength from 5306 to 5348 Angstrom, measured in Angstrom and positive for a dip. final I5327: -1.7 Angstrom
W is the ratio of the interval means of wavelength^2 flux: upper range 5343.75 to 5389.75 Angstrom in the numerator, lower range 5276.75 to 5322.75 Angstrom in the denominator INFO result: 0.78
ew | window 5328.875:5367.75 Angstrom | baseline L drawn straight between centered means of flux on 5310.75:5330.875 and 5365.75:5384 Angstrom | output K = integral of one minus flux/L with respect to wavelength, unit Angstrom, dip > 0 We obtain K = 0.33 Angstrom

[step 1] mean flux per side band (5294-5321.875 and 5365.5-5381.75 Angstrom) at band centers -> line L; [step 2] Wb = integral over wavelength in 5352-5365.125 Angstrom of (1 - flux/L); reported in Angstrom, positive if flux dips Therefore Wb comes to 0.0 Angstrom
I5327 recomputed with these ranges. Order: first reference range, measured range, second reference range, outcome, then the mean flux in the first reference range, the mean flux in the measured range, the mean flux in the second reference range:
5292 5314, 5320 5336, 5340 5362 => -0.8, 8.46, 8.04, 6.97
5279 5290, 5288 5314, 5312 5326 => 0.5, 8.95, 8.47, 8.28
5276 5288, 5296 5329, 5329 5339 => -0.5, 8.93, 8.38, 7.79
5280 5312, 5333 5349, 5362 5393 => -0.2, 8.62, 7.38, 6.24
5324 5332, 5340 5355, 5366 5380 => 0.4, 8.09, 7.11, 6.22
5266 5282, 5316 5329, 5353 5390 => -1.1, 8.81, 8.24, 6.36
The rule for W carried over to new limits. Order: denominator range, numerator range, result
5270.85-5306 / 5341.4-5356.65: 0.82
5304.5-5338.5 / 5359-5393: 0.79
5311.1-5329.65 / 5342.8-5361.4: 0.85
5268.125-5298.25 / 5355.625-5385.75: 0.75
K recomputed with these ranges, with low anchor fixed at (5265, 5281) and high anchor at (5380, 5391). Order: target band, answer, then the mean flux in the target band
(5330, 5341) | -0.6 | 7.71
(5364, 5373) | 0.1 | 6.45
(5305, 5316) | -0.5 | 8.32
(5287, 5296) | -0.1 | 8.5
